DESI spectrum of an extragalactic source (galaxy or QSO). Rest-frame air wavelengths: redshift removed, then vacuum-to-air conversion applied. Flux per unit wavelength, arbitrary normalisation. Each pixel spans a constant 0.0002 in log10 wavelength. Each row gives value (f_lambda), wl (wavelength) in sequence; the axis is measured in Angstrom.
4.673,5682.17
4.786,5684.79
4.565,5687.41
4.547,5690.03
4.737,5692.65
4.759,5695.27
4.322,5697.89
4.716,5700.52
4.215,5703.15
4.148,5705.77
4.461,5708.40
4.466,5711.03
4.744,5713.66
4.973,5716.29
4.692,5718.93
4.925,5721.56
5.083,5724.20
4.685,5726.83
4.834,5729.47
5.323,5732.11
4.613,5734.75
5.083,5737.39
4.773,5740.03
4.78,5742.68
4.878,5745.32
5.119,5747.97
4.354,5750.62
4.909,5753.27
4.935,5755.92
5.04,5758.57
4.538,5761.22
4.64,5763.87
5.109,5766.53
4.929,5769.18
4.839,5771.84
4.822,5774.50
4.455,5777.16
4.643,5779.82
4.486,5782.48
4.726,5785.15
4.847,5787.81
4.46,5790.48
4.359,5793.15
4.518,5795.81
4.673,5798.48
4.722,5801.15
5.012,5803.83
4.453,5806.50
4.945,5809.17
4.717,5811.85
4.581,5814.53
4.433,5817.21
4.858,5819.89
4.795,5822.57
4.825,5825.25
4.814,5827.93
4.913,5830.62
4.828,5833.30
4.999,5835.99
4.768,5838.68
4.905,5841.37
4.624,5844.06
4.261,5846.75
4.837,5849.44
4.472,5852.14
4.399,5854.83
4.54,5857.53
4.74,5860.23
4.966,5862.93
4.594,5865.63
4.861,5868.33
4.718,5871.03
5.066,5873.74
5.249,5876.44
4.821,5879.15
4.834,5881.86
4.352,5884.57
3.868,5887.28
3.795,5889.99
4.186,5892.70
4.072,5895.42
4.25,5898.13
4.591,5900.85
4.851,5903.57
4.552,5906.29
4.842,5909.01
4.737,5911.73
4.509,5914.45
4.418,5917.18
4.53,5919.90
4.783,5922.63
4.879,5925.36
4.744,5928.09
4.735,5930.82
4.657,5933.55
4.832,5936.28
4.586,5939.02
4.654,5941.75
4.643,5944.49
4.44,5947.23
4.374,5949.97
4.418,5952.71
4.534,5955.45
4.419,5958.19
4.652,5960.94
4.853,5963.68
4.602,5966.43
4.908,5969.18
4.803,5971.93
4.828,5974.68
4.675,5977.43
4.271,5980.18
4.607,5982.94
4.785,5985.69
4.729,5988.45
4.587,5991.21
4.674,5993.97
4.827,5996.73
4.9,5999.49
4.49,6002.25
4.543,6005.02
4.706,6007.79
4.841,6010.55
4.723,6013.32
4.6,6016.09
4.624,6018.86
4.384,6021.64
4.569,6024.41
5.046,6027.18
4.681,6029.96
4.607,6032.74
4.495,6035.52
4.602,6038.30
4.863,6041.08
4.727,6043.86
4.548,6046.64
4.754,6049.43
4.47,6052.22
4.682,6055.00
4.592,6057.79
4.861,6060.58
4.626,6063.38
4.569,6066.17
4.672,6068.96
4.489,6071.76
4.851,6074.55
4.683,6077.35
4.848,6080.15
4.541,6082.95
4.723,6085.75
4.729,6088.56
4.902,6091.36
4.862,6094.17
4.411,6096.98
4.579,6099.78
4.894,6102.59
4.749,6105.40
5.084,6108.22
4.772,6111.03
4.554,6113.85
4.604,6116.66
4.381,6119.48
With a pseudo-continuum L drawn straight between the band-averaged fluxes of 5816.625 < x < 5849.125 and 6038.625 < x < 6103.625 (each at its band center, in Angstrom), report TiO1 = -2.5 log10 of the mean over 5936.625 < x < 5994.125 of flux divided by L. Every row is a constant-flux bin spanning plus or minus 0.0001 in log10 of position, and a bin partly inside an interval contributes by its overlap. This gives 0.02 mag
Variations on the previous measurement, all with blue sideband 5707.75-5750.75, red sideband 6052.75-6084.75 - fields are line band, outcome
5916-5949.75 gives 0.02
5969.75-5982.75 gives 0.01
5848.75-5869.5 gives 0.02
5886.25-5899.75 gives 0.17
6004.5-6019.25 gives 0.00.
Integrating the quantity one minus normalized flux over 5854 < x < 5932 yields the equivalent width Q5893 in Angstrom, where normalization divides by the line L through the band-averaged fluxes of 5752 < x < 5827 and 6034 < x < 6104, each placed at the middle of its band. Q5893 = 1.72 Angstrom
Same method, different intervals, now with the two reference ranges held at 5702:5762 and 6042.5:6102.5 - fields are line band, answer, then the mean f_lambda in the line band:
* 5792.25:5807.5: 0.4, 4.64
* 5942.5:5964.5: 0.8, 4.54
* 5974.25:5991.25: 0.2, 4.63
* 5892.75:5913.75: 0.8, 4.53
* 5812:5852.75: 0.1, 4.73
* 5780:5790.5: 0.2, 4.65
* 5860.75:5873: -0.2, 4.8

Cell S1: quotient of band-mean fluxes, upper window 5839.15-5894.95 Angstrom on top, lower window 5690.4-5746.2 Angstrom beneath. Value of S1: 1.0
